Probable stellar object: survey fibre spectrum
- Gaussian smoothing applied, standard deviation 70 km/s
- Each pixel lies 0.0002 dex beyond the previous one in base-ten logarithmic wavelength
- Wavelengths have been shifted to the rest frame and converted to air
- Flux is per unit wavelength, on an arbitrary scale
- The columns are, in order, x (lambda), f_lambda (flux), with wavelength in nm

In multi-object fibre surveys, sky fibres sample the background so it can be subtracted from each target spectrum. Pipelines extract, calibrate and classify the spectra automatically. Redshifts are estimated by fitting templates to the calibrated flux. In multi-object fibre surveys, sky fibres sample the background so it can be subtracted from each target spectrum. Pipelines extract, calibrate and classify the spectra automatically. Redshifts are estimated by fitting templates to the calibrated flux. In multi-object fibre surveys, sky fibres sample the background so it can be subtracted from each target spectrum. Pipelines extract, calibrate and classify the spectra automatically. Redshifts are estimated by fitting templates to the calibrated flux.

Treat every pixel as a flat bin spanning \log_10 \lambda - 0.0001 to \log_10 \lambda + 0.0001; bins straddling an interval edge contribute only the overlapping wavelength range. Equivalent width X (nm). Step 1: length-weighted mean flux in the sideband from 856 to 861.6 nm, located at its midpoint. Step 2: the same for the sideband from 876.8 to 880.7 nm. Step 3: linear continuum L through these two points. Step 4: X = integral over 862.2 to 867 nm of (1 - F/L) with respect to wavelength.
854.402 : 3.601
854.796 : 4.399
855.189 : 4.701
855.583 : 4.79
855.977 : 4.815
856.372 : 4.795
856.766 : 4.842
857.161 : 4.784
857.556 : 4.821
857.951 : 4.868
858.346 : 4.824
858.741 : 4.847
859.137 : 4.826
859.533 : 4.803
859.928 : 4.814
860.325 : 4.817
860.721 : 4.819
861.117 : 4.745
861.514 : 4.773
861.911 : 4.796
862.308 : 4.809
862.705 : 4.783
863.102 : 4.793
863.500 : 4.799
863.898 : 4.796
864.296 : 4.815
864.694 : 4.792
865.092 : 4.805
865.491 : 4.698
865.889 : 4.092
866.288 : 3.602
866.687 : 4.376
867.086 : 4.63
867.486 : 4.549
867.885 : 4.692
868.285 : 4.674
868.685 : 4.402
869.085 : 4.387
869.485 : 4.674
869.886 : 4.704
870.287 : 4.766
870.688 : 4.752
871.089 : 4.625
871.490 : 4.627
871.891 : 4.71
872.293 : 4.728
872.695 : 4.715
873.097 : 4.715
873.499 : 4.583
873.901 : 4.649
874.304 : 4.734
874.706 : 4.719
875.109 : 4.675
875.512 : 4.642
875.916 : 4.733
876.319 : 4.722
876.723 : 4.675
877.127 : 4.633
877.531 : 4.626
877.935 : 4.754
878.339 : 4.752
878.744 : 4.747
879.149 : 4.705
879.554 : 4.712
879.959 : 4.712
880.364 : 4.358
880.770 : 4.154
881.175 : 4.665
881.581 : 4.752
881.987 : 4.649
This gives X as 0.17 nm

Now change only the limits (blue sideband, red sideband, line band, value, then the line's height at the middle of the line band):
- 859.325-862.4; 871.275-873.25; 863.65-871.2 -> 0.27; 4.74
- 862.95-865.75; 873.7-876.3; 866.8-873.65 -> 0.13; 4.73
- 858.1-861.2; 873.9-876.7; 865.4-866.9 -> 0.19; 4.77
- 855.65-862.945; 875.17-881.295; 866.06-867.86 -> 0.16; 4.74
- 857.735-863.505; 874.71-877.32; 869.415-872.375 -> 0.02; 4.72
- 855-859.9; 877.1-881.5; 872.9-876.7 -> -0.02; 4.66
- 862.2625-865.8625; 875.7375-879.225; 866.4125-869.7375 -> 0.15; 4.74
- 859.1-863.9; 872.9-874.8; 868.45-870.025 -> 0.06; 4.72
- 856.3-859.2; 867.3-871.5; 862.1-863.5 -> -0.02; 4.74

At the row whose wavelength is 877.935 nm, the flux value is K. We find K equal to 4.754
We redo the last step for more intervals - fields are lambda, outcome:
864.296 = 4.815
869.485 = 4.674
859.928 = 4.814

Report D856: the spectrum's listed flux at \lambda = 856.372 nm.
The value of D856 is 4.795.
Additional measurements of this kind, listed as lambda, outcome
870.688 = 4.752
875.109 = 4.675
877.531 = 4.626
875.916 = 4.733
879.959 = 4.712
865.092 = 4.805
